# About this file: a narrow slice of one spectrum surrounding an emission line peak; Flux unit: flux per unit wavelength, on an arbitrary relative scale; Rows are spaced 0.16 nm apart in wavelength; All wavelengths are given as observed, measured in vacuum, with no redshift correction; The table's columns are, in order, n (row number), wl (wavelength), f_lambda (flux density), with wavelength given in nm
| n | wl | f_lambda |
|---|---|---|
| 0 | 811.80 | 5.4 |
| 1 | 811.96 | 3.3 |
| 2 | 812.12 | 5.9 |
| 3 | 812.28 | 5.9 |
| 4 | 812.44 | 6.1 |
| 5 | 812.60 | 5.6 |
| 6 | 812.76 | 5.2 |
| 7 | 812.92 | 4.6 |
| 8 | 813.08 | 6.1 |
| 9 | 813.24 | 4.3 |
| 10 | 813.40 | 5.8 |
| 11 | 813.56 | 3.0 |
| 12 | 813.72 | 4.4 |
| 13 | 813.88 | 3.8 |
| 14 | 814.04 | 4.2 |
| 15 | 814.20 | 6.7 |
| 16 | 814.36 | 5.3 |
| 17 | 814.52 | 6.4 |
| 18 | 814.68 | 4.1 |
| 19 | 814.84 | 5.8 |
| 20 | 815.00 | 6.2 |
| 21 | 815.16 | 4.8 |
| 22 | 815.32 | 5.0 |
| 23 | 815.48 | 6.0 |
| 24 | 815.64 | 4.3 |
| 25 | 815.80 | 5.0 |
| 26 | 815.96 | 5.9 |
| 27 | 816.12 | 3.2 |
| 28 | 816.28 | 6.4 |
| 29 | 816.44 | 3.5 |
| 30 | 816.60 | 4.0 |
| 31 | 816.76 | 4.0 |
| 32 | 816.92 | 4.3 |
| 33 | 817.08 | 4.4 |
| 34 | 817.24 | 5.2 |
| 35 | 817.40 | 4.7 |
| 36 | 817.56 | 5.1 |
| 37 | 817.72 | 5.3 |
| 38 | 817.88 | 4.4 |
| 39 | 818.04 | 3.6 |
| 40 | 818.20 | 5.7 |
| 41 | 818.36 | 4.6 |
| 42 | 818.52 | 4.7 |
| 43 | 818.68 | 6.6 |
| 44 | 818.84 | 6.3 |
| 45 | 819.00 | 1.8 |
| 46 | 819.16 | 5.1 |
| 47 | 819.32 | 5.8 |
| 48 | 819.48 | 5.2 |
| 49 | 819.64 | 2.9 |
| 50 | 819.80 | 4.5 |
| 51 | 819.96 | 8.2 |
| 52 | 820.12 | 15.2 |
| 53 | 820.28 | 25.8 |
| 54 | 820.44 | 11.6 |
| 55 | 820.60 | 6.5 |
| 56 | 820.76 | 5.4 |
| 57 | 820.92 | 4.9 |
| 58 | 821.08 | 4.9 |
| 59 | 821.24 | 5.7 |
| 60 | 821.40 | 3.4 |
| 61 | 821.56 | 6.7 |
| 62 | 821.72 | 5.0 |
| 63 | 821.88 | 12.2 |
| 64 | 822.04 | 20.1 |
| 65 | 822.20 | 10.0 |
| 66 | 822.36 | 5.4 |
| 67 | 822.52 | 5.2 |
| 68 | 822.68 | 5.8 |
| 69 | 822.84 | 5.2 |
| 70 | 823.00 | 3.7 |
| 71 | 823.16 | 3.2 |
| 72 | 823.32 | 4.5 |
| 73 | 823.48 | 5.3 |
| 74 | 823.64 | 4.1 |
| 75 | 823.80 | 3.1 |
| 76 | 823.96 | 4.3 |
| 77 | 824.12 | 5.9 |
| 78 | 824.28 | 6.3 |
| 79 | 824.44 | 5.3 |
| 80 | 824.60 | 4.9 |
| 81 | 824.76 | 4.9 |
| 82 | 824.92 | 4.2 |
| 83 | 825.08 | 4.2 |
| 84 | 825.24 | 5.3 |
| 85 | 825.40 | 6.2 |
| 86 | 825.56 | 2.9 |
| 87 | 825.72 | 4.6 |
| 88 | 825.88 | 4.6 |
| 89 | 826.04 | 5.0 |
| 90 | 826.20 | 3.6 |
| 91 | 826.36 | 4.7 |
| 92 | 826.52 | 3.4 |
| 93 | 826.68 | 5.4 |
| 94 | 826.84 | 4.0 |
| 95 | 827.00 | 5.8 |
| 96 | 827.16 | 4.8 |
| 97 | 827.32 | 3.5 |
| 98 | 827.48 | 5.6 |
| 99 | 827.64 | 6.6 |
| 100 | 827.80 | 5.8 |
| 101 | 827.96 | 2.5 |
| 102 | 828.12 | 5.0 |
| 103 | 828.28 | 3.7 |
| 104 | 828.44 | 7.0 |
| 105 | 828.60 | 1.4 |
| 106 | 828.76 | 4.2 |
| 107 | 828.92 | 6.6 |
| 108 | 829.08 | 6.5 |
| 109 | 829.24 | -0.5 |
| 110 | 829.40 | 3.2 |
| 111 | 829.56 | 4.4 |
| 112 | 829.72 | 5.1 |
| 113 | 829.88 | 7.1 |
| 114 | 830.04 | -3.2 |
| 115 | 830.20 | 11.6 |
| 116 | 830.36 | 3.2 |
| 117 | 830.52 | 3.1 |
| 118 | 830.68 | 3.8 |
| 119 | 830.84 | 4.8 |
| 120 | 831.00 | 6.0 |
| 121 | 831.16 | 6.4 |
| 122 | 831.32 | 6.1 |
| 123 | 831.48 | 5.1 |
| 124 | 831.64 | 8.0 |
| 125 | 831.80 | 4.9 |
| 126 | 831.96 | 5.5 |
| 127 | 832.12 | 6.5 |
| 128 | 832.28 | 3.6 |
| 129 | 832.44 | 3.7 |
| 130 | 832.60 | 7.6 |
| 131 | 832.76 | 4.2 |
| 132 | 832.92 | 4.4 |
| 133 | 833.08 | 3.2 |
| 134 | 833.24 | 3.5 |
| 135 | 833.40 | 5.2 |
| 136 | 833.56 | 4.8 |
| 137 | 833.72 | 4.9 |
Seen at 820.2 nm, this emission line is [S II] 6716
